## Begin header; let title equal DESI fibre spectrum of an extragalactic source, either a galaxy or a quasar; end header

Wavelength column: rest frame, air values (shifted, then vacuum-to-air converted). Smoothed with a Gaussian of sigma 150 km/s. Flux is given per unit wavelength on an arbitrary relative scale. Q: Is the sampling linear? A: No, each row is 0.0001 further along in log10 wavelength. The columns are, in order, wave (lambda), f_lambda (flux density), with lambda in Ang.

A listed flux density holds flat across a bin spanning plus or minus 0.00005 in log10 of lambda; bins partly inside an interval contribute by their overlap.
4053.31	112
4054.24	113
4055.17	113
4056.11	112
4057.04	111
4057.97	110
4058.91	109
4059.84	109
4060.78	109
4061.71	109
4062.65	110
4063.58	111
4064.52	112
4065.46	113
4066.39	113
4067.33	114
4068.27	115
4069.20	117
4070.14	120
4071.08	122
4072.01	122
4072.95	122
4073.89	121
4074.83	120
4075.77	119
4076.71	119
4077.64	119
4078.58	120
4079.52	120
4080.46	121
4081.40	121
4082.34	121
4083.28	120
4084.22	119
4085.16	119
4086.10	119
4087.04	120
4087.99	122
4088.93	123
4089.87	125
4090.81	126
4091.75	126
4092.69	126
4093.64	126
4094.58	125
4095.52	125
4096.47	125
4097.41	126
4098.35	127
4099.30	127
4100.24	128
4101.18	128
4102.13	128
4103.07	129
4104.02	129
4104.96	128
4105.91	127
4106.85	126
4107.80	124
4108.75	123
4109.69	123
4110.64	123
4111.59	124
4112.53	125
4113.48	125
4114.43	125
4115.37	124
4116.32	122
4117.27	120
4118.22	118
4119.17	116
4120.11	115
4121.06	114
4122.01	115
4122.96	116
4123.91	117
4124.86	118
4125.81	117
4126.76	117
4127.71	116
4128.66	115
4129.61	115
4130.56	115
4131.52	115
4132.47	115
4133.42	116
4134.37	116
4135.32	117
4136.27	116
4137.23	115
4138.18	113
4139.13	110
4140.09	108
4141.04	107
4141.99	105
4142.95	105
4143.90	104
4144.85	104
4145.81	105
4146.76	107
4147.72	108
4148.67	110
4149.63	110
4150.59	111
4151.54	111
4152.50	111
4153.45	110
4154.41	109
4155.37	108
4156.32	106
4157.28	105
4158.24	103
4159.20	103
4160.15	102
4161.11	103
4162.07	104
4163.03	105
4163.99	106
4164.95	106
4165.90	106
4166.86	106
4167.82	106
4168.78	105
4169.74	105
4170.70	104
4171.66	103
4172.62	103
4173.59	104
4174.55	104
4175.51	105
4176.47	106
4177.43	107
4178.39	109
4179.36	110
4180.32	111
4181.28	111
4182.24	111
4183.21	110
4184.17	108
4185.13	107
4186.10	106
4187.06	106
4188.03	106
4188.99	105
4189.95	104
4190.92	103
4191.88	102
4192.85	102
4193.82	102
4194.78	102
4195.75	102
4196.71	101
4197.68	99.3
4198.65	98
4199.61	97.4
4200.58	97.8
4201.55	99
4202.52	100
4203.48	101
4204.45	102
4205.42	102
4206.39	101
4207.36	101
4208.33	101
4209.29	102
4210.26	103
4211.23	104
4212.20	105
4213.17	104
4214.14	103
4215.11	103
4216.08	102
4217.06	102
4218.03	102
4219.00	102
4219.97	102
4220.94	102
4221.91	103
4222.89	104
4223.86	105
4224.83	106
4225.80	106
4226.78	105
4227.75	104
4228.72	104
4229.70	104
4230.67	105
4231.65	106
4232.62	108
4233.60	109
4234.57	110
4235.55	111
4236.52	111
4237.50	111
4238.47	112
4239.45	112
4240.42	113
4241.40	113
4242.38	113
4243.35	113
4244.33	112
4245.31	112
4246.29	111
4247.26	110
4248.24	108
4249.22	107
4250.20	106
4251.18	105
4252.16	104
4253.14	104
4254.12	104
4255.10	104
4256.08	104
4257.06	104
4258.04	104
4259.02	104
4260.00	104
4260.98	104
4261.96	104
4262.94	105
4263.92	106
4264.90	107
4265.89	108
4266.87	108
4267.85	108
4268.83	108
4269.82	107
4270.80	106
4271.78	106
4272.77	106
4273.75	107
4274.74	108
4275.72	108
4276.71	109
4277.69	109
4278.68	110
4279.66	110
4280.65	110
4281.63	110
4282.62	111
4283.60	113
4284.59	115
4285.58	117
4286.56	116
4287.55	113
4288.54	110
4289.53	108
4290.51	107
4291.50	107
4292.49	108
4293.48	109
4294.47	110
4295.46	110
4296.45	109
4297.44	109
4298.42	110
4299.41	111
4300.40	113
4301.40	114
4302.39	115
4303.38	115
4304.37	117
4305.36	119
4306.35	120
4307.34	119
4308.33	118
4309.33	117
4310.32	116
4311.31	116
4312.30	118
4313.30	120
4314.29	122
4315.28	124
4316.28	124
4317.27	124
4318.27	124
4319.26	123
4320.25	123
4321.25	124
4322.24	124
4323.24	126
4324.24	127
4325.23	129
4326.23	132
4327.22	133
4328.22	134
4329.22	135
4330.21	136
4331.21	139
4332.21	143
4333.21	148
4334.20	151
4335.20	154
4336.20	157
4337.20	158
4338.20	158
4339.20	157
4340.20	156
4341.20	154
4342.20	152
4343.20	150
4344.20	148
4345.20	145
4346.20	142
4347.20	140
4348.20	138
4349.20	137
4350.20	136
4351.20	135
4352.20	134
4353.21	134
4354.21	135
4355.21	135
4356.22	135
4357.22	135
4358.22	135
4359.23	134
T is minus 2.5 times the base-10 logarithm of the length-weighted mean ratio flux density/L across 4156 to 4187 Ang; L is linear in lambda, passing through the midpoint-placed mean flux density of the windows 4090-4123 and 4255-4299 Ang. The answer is 0.12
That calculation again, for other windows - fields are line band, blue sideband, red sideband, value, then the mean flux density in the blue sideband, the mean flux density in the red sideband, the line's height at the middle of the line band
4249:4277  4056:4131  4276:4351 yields 0.18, 120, 126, 124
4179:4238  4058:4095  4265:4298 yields 0.08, 118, 109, 113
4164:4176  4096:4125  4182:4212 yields 0.04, 123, 103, 109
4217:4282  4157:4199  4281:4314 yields 0.03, 105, 113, 110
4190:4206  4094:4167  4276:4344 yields 0.18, 115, 124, 119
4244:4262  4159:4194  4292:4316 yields 0.05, 106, 115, 111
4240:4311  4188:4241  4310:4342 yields 0.10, 104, 135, 121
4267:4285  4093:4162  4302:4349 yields 0.18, 116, 133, 129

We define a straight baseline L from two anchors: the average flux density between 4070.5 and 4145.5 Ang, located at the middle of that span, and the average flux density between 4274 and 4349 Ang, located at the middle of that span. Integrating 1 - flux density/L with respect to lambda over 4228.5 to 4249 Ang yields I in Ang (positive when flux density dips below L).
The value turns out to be 2.2 Ang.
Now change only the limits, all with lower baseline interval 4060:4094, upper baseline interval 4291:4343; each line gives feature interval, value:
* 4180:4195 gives 2.04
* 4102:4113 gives -0.53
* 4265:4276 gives 1.61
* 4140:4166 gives 3.21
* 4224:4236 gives 1.72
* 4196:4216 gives 3.59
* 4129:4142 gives 0.80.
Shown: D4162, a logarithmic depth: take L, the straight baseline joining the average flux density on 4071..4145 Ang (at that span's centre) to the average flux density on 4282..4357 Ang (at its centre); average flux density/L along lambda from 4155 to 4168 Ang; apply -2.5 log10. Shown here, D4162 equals 0.162 mag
